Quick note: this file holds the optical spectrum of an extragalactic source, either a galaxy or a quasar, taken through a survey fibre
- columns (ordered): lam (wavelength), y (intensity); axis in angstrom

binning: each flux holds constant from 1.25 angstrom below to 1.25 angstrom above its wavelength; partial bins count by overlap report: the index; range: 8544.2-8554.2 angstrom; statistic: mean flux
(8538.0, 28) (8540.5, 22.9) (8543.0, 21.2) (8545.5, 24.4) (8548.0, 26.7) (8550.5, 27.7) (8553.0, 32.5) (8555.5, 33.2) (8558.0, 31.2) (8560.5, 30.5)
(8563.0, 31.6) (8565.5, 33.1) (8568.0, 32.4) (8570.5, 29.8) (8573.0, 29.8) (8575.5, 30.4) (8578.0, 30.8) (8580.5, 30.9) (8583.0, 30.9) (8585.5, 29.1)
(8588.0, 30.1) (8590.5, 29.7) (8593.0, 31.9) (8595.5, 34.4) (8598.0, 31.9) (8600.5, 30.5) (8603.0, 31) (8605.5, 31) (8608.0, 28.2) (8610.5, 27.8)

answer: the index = 27.8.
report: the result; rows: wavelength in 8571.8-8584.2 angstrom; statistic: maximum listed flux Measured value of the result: 30.9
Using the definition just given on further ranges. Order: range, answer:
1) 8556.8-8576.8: 33.1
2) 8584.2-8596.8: 34.4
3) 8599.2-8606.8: 31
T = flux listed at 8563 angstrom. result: 31.6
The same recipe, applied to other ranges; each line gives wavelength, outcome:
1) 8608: 28.2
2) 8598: 31.9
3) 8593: 31.9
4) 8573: 29.8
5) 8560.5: 30.5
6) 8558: 31.2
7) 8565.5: 33.1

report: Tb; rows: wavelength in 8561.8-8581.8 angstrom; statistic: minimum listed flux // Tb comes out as 29.8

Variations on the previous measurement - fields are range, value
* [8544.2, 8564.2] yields 24.4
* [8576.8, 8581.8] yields 30.8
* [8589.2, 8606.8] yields 29.7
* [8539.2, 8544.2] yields 21.2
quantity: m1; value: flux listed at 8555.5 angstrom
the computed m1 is 33.2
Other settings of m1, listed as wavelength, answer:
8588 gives 30.1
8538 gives 28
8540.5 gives 22.9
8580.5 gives 30.9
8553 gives 32.5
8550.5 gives 27.7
